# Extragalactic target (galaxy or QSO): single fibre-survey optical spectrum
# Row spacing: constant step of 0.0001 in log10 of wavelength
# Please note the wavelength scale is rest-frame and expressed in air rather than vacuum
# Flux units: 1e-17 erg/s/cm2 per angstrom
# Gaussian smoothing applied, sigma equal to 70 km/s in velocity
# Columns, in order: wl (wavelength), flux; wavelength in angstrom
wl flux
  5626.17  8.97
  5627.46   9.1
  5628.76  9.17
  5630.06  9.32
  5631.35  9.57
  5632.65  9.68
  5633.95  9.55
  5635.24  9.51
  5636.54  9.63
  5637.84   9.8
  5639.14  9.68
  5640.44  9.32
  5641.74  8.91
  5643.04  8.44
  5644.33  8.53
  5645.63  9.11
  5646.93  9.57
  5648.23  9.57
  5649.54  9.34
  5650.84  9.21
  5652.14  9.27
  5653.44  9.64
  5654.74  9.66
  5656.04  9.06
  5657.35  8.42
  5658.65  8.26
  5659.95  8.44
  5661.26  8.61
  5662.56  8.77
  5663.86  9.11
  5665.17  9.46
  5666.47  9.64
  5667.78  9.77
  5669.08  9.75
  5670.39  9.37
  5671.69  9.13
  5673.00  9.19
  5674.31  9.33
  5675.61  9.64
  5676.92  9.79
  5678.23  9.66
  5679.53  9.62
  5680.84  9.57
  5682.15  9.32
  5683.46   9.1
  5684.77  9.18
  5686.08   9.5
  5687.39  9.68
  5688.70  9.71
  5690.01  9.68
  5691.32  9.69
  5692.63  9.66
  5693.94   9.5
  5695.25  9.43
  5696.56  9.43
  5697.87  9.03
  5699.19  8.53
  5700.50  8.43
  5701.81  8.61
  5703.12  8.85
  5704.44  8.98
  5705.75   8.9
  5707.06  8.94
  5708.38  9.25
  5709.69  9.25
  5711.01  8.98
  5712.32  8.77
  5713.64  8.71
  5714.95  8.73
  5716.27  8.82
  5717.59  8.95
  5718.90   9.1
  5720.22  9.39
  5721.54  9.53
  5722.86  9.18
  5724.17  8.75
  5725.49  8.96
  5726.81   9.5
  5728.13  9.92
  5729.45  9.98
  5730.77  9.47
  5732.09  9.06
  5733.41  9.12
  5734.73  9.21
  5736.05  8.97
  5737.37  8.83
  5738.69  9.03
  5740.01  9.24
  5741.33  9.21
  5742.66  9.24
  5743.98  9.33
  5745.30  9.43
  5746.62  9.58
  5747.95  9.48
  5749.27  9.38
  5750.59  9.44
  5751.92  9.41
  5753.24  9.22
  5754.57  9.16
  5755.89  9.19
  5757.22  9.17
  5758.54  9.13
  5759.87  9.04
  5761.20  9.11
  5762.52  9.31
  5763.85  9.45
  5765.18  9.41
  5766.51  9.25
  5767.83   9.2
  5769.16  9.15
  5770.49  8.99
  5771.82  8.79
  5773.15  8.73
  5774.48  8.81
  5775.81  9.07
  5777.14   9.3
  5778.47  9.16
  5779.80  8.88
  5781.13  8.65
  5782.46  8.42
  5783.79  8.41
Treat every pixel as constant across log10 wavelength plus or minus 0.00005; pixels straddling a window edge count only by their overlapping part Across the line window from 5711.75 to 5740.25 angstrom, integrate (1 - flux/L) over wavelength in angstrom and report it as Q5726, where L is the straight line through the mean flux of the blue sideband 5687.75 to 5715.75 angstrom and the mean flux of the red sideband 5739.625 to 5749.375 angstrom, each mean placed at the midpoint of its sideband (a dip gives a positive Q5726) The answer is 0.3 angstrom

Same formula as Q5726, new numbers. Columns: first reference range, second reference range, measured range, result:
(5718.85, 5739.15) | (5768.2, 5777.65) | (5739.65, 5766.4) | -0.57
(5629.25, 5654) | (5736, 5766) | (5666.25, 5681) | -0.34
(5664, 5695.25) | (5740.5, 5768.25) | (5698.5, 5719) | 1.24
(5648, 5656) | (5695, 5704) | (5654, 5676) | 0.27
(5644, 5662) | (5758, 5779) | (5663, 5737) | -1.48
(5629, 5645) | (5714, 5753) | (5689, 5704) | 0.16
